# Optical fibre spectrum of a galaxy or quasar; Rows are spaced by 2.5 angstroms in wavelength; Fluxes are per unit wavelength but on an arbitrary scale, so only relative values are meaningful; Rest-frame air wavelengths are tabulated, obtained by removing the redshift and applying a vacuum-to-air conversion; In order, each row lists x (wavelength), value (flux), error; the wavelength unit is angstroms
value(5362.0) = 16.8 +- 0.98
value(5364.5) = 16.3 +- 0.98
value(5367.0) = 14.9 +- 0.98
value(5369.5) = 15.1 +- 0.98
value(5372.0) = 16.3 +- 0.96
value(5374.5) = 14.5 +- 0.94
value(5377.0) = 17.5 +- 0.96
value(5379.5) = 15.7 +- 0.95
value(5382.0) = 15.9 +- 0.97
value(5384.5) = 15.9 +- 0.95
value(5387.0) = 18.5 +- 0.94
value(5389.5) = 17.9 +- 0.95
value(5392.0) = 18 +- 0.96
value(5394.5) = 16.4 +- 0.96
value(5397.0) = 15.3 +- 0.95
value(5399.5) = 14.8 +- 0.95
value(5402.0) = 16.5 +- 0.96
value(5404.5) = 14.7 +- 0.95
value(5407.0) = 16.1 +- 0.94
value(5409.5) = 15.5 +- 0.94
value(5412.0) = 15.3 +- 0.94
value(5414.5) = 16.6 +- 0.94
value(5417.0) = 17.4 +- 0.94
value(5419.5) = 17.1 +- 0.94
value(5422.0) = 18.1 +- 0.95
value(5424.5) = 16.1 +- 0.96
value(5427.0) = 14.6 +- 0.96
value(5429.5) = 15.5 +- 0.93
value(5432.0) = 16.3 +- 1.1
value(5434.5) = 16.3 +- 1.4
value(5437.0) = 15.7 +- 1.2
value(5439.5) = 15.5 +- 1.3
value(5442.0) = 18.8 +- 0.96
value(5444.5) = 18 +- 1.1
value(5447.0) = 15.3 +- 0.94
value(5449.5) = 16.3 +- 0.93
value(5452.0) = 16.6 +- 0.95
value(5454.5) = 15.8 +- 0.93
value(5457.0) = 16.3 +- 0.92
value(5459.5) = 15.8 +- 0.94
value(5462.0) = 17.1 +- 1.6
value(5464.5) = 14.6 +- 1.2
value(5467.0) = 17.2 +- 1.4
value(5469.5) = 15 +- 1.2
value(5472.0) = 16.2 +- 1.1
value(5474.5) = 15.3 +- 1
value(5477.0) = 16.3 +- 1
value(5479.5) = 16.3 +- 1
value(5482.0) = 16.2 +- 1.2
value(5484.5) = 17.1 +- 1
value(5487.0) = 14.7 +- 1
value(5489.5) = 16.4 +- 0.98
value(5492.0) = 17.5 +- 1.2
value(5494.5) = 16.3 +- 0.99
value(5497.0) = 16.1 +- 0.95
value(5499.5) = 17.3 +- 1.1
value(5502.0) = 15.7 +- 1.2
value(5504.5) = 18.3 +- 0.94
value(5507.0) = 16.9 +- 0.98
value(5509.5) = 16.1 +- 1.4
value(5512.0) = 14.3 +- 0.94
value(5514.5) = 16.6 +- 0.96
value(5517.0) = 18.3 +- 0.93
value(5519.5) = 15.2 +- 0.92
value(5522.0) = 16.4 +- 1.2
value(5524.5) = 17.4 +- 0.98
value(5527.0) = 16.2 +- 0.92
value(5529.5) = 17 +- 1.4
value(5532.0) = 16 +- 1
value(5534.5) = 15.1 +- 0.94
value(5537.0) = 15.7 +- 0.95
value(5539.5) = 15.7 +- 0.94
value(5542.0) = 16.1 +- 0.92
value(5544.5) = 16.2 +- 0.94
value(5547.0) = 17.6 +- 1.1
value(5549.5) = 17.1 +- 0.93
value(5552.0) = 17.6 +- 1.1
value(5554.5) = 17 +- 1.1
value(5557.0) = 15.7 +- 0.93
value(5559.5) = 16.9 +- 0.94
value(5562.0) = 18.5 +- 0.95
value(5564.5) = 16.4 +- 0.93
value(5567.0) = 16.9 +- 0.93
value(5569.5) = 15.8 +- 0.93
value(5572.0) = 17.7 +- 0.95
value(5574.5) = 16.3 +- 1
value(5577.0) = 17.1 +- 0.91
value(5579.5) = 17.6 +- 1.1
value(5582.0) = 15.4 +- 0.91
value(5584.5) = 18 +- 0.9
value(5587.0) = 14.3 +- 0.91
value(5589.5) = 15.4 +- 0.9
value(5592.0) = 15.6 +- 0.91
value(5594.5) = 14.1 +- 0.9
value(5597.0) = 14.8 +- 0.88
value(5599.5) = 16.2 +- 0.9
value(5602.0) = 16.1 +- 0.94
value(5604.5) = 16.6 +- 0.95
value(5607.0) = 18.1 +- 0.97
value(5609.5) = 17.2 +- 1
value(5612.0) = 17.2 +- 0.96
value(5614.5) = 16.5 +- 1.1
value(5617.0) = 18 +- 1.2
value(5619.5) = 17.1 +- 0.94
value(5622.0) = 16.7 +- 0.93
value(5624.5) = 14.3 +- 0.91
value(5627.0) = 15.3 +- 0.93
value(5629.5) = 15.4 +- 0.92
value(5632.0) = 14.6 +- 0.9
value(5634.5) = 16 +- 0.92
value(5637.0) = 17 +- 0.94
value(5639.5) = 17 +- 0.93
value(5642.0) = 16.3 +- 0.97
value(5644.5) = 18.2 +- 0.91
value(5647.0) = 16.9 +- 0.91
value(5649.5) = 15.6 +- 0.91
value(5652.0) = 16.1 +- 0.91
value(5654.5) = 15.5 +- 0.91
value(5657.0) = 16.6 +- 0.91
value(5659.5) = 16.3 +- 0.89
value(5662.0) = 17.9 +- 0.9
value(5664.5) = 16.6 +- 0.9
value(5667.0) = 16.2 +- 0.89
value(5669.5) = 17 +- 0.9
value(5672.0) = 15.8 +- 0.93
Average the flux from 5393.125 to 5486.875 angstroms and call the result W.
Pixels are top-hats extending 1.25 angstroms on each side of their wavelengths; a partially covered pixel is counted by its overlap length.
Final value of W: 16.1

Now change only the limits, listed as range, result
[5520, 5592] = 16.5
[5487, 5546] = 16.4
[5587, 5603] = 15.3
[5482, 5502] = 16.4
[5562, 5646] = 16.4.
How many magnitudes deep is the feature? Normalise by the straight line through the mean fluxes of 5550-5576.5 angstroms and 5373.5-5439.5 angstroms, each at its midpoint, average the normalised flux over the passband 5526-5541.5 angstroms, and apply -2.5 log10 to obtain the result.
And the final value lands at 0.054 mag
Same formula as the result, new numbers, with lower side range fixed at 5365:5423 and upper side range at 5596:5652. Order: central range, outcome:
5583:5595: 0.056 mag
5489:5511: -0.026 mag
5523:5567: -0.016 mag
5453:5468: 0.012 mag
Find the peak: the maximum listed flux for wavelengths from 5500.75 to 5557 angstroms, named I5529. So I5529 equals 18.3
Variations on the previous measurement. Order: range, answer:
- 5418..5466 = 18.8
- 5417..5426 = 18.1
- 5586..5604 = 16.2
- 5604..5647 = 18.2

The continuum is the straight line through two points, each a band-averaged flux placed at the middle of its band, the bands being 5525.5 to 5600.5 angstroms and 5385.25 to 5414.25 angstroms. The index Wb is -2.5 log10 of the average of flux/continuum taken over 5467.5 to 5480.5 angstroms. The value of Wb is 0.03 mag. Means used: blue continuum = 16.3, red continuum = 16.3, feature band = 15.9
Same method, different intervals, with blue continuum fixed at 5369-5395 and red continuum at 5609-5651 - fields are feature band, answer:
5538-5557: -0.014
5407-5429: 0.016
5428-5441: 0.043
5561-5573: -0.037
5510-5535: 0.013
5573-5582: -0.023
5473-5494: 0.018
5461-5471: 0.037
